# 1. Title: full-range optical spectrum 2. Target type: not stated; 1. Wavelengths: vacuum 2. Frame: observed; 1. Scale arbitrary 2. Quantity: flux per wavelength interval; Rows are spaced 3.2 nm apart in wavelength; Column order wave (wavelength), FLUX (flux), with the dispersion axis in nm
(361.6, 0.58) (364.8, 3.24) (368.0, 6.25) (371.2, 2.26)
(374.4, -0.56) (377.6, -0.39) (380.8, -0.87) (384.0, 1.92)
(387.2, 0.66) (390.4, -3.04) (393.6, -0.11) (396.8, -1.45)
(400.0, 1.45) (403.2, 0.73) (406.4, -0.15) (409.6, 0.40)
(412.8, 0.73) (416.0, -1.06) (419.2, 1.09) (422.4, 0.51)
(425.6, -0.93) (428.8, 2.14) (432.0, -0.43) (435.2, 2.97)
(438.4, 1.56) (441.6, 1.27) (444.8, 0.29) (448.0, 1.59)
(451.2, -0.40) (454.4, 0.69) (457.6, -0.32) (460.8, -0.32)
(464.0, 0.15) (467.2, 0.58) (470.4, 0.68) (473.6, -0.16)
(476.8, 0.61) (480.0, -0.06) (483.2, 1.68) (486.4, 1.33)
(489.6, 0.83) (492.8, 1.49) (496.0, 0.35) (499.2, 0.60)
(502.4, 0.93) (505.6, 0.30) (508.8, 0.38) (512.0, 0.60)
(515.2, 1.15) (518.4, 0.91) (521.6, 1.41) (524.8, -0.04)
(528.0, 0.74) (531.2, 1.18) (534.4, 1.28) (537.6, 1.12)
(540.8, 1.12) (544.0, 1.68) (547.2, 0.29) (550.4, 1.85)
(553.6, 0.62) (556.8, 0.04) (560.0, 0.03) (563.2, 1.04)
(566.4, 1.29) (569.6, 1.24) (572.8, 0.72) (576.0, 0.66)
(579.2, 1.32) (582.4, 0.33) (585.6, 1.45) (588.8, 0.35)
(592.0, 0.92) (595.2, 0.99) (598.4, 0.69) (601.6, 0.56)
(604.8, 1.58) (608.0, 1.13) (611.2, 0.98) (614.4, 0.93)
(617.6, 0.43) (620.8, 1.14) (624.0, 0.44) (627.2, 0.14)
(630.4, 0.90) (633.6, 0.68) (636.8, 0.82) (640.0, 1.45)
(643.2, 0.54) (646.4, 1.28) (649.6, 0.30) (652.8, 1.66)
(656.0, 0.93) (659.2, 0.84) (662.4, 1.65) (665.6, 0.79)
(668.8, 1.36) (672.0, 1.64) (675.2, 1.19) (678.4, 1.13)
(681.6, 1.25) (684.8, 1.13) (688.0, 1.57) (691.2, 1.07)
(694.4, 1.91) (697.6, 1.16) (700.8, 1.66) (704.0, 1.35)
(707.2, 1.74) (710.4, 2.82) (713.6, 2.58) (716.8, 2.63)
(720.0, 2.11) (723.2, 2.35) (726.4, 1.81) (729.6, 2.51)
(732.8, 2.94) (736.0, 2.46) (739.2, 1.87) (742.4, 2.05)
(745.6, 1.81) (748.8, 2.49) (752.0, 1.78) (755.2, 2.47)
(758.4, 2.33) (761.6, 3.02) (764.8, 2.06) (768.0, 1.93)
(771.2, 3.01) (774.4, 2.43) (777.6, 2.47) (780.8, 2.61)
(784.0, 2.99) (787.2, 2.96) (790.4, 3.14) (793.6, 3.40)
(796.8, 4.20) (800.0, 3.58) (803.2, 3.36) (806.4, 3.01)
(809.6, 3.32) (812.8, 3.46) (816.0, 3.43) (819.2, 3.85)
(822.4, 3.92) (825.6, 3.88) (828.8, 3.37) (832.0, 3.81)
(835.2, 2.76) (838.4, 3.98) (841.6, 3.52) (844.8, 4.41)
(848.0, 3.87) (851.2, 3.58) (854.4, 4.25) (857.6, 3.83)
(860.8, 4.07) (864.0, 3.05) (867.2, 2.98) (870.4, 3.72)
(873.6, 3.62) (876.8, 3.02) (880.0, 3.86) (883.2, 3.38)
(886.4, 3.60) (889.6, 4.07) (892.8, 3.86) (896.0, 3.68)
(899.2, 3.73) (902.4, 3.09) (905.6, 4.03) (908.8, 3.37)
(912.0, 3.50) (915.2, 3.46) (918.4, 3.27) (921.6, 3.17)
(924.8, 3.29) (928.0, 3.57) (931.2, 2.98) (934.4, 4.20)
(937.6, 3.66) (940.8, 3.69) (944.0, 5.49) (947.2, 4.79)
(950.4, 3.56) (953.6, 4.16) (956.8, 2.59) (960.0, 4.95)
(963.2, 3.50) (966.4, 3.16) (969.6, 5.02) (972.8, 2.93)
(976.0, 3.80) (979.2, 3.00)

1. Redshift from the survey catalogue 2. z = 0.78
